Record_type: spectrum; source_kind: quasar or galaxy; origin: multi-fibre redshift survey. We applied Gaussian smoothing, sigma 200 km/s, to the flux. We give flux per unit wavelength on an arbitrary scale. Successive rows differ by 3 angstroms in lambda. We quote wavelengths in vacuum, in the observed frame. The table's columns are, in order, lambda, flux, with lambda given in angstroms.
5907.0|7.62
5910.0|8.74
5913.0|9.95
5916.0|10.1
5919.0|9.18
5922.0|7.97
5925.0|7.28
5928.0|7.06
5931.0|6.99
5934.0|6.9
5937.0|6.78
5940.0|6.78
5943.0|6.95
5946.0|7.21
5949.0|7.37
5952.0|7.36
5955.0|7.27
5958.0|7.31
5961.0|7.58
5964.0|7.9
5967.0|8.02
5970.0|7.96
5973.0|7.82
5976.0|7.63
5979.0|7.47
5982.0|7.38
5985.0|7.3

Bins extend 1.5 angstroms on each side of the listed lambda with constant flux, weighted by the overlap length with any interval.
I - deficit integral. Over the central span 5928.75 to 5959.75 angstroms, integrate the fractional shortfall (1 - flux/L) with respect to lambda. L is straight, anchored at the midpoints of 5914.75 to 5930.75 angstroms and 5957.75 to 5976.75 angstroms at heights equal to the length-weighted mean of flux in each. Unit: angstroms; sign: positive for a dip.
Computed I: 3.5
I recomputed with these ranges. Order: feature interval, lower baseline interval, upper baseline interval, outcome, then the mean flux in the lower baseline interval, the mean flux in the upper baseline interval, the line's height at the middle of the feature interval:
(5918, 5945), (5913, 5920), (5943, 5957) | 4.2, 9.74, 7.27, 8.63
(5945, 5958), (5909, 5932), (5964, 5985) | 1.1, 8.43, 7.7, 8.01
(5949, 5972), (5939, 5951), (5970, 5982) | -0.7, 7.1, 7.65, 7.37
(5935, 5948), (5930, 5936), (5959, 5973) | 0.4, 6.93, 7.84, 7.16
